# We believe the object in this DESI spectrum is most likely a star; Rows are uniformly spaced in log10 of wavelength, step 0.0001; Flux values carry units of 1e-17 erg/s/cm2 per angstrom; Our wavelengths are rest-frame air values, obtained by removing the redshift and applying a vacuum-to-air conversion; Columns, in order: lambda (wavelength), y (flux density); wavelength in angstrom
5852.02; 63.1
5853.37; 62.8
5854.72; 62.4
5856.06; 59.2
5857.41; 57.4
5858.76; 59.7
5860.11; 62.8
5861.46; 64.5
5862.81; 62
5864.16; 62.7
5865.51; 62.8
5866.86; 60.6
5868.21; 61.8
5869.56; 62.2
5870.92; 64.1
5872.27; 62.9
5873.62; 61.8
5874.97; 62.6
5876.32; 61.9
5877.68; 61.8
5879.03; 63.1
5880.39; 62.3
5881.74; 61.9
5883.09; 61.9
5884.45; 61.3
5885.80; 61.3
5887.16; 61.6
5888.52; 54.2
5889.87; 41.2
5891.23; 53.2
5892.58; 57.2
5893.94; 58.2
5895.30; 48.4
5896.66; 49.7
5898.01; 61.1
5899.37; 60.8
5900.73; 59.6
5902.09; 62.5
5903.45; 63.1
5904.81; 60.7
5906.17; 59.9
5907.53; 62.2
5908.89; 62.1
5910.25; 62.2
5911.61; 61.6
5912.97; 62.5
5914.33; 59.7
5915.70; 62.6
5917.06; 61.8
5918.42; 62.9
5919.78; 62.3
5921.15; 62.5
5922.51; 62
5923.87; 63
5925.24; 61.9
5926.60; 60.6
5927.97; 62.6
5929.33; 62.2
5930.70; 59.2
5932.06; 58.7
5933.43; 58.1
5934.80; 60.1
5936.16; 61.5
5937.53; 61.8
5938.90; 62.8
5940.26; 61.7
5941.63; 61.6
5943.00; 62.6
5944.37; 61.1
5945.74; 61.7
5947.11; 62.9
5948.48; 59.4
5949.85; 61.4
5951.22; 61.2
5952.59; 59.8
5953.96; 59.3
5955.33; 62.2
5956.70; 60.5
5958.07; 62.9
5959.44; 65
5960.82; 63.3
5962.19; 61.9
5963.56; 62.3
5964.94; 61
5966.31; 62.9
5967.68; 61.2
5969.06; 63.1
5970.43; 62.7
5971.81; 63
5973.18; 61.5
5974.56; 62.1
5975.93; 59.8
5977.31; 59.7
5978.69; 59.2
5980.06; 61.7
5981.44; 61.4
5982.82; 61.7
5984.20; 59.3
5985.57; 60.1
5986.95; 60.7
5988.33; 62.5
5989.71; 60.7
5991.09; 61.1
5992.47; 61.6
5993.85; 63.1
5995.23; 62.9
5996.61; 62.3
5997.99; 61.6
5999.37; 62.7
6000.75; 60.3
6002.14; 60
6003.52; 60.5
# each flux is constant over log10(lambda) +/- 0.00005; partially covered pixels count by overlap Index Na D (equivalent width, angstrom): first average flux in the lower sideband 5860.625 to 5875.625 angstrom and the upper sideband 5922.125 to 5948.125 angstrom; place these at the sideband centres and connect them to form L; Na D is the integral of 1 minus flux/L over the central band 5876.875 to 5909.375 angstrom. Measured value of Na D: 1.8 angstrom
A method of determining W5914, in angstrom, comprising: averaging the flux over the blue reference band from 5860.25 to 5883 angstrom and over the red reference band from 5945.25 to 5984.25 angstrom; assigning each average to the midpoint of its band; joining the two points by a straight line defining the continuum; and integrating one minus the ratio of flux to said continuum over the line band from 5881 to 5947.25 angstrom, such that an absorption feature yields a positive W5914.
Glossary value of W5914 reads 2.0 angstrom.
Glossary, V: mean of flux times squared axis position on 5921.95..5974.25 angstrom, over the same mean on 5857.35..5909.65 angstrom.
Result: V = 1.05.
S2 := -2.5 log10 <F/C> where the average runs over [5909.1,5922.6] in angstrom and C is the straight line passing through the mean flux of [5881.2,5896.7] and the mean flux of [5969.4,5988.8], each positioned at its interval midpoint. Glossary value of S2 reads -0.08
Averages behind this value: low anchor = 56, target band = 62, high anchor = 61.1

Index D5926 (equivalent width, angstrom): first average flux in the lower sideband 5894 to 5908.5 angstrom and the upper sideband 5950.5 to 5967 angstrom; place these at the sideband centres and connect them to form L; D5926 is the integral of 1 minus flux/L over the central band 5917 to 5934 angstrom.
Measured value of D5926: -0.4 angstrom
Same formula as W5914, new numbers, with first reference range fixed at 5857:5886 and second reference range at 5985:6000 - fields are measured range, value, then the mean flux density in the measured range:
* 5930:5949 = 0.3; 60.9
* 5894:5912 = 0.7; 59.5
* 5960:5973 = -0.1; 62.4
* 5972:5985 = 0.2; 60.8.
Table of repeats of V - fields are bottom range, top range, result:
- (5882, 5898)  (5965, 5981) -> 1.14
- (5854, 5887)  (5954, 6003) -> 1.03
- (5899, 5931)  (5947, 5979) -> 1.01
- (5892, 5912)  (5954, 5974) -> 1.07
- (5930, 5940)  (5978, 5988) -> 1.02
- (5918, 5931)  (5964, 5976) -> 1.02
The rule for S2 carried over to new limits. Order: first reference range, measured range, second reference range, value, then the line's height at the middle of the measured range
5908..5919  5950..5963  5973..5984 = -0.01 mag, 61.2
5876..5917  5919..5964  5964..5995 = -0.02 mag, 60.4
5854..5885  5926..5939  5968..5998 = 0.02 mag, 61.6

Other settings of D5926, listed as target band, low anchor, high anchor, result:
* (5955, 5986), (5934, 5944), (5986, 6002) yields -0.01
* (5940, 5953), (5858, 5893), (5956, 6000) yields 0.00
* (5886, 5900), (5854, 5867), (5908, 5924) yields 1.60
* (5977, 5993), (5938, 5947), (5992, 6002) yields 0.29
